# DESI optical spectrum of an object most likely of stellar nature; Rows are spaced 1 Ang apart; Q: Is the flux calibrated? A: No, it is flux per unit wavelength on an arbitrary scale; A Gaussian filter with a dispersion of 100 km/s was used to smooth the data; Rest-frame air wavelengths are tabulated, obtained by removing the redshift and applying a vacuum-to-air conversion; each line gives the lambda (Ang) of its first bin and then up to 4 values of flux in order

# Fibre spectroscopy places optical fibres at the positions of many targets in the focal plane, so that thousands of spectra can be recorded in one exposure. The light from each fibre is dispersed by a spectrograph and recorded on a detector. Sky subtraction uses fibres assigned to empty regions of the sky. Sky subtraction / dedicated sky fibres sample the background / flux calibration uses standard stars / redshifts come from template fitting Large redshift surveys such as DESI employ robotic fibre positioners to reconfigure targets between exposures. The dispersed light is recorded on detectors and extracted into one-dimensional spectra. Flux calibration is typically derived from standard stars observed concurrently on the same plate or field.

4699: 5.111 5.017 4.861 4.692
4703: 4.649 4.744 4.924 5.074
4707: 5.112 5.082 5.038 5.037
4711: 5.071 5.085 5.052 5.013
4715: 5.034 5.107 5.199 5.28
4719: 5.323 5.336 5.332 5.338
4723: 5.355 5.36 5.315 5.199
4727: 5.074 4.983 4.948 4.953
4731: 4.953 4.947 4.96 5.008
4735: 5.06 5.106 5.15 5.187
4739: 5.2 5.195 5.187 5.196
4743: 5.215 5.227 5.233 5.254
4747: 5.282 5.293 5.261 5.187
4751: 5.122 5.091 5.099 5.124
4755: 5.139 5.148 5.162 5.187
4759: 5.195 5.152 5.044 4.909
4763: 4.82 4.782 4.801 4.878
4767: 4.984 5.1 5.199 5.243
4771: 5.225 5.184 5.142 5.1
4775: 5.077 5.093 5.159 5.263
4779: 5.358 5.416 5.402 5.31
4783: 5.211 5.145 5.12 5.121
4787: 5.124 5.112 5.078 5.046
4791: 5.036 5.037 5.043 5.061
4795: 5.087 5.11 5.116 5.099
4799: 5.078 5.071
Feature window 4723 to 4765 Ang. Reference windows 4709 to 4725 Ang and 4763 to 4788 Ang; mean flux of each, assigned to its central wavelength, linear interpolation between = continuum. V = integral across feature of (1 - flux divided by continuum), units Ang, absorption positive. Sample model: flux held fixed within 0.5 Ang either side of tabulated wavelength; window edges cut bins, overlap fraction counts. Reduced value 0.4 Ang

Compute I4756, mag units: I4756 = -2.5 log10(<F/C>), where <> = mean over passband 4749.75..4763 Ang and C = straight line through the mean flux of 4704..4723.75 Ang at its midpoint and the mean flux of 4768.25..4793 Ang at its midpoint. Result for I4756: 0.01 mag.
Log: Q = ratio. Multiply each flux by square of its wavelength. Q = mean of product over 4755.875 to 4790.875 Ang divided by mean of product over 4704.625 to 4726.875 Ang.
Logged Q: 1.02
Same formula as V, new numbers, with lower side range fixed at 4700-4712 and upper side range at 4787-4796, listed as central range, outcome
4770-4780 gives -0.29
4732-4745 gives -0.38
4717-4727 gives -0.66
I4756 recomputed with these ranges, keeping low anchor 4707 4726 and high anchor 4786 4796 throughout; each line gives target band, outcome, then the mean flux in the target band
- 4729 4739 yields 0.03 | 5.04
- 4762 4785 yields -0.01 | 5.13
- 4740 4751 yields -0.02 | 5.23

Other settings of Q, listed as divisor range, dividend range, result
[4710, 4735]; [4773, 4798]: 1.03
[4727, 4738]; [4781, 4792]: 1.05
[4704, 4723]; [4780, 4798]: 1.03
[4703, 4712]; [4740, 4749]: 1.06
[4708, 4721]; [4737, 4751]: 1.03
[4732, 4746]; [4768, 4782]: 1.03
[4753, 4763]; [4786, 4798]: 1.01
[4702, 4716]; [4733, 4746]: 1.05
